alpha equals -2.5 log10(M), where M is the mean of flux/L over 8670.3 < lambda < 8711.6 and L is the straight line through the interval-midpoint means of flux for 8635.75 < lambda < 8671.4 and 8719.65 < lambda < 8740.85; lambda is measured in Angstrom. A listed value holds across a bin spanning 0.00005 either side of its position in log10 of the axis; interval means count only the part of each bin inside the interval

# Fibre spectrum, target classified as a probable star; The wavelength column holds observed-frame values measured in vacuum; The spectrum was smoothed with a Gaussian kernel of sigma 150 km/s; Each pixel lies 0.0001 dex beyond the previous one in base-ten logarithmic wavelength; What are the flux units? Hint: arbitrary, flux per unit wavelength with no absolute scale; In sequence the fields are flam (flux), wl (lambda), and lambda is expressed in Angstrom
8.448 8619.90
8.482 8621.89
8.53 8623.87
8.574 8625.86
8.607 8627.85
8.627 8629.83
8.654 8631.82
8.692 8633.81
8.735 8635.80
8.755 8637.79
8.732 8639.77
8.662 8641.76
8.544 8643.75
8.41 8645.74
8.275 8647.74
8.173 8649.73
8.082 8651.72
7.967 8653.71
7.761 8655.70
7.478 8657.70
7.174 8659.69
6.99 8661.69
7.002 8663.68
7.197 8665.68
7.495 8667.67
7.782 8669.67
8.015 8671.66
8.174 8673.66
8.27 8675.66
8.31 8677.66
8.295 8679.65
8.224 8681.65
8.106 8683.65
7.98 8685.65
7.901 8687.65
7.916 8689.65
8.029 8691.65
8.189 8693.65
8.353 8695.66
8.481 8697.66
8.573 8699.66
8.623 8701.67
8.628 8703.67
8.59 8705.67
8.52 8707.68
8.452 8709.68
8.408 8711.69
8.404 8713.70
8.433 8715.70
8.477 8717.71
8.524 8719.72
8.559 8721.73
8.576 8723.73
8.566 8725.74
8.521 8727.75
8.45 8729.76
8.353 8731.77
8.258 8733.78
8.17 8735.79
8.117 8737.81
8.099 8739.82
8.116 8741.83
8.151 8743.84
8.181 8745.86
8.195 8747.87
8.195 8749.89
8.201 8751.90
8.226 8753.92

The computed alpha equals -0.02 mag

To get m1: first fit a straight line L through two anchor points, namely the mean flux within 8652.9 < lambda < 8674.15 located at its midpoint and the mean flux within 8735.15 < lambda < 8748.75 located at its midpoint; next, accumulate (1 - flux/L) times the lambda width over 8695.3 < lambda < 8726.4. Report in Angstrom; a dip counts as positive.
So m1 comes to -2.41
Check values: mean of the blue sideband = 7.53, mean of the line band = 8.51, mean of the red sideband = 8.14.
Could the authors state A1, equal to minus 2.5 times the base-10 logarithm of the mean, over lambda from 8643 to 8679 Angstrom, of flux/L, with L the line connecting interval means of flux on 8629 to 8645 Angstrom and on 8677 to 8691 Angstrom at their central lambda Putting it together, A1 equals 0.07 mag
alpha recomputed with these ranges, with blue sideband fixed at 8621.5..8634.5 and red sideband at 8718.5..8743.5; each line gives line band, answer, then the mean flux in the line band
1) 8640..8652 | 0.021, 8.39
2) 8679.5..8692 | 0.054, 8.05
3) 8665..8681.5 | 0.068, 7.97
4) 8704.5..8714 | -0.009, 8.48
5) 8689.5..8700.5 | 0.021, 8.28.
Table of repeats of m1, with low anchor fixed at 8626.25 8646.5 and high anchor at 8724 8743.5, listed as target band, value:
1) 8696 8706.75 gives -0.2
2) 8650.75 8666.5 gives 2.0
